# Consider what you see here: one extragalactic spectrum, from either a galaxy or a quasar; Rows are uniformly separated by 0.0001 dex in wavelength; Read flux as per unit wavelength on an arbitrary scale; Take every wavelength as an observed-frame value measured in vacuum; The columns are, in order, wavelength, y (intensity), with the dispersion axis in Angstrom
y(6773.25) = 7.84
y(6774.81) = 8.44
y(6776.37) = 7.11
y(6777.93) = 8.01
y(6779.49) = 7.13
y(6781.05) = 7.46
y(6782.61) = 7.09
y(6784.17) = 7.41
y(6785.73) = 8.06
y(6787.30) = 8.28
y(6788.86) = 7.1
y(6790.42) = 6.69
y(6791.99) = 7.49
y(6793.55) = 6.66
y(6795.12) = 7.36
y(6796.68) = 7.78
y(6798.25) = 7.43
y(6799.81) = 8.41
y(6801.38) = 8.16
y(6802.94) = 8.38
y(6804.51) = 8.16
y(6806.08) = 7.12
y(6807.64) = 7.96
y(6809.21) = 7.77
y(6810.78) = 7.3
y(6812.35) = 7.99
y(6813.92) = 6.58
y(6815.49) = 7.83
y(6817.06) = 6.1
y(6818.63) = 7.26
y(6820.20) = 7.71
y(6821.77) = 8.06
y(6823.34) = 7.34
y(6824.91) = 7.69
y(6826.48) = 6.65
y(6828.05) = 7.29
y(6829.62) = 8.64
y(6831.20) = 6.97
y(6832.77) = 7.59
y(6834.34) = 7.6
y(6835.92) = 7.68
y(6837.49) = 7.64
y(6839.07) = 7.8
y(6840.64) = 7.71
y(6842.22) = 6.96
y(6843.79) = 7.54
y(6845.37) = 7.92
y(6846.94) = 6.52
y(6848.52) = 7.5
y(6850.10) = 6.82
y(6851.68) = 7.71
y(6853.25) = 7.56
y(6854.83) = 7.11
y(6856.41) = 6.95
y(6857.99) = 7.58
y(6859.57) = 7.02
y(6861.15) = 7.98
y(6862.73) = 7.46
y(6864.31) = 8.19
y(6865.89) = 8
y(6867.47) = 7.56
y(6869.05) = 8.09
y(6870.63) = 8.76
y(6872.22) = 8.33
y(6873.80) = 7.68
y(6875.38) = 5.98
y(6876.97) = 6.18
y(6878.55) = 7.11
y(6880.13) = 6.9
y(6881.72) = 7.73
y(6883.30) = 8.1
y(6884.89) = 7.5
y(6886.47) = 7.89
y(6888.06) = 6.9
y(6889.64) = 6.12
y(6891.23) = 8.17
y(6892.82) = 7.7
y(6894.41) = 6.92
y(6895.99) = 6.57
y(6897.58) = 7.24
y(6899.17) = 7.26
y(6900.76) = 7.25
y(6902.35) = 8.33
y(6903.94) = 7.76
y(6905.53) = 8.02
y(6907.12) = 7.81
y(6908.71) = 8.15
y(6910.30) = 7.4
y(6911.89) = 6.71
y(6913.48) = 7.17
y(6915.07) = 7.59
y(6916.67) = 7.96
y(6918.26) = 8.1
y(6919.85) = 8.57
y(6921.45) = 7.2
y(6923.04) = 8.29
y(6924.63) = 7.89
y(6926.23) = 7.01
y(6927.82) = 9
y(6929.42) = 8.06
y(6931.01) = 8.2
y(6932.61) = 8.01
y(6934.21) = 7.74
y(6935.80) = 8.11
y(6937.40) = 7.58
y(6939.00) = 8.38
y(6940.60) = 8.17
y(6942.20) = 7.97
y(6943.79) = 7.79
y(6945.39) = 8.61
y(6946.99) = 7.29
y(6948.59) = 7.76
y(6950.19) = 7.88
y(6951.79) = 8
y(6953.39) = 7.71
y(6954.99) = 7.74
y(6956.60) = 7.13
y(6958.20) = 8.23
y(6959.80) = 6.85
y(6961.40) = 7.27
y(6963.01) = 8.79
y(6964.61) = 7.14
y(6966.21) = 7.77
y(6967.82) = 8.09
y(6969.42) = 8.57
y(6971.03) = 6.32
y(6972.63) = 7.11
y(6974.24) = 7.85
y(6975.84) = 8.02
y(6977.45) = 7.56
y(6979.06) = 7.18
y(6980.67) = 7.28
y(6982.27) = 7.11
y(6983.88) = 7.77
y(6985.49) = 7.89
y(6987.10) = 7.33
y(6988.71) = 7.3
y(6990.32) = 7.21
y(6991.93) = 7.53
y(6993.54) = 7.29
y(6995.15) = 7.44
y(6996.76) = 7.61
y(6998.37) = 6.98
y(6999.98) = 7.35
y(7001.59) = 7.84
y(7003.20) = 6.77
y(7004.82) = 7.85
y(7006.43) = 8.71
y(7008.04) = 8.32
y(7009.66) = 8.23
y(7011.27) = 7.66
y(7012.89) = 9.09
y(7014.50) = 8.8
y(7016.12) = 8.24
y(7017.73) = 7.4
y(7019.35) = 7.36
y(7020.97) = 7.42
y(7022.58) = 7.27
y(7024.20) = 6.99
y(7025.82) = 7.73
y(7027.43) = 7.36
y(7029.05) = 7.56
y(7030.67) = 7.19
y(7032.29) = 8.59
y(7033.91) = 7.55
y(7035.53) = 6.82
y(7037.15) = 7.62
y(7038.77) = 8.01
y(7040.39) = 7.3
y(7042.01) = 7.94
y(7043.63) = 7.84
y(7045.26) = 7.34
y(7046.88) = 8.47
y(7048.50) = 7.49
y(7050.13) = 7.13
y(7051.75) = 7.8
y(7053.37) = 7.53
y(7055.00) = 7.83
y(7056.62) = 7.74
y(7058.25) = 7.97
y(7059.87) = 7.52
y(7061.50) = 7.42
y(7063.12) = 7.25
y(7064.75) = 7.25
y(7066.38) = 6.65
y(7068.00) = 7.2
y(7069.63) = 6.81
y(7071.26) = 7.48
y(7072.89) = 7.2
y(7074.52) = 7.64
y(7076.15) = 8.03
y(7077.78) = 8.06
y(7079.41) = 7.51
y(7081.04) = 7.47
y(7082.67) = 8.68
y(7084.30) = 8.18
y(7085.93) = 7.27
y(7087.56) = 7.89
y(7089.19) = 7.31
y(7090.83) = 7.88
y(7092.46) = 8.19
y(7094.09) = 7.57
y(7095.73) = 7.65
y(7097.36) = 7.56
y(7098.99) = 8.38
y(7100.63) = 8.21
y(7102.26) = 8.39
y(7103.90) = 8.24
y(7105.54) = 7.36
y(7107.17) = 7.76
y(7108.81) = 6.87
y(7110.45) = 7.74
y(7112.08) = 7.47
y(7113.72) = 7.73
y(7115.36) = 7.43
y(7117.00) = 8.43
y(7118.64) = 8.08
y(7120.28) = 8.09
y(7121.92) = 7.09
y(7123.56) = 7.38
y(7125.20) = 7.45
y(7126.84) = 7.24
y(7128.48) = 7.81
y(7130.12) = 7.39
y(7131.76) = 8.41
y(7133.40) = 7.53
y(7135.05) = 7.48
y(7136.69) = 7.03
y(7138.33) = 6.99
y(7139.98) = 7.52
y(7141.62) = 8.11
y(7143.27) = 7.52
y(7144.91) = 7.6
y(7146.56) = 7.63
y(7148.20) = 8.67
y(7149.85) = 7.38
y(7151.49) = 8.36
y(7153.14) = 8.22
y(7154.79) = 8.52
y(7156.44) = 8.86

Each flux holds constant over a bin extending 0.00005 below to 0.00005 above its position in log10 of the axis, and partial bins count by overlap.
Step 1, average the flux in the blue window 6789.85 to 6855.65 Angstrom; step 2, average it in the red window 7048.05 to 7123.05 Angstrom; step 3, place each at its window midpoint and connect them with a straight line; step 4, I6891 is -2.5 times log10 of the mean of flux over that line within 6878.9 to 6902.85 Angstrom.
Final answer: 0.03 mag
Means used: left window 7.49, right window 7.66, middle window 7.35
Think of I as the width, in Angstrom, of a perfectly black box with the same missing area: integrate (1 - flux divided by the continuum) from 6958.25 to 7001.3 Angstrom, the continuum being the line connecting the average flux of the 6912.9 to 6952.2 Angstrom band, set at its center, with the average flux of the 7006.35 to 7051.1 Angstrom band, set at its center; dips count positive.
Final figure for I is 1.9 Angstrom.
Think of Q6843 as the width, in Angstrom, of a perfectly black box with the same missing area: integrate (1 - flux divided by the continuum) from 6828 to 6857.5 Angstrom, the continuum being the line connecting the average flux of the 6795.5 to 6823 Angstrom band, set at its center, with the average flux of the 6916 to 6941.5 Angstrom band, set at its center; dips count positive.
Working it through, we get 1.1 Angstrom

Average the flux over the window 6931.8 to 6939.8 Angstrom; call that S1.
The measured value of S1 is 7.96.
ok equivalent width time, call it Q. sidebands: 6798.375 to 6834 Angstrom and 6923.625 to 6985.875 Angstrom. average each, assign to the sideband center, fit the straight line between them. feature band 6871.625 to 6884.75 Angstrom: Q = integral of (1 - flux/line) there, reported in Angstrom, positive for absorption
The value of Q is 0.7 Angstrom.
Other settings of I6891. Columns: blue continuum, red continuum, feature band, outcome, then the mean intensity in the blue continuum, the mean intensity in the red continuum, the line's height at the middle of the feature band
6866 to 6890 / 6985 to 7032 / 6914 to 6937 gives -0.06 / 7.43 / 7.65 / 7.51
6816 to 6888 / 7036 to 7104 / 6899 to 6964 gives -0.04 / 7.47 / 7.68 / 7.55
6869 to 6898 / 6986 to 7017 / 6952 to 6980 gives 0.00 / 7.34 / 7.77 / 7.64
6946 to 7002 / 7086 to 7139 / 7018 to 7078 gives 0.02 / 7.55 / 7.68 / 7.62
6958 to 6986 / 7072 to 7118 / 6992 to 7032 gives -0.01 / 7.58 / 7.79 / 7.65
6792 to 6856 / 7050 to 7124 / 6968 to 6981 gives 0.01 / 7.5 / 7.67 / 7.6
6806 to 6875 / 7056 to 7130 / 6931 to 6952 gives -0.05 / 7.53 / 7.65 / 7.58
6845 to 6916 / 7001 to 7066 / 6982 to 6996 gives 0.03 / 7.45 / 7.7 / 7.62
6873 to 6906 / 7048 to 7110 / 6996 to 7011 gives -0.03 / 7.29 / 7.64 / 7.5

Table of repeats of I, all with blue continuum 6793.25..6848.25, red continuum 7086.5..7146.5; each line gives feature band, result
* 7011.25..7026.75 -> -0.33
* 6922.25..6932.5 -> -0.65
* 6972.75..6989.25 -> 0.22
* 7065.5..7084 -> 0.30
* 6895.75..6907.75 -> 0.01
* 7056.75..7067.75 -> 0.43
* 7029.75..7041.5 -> 0.08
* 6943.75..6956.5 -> -0.35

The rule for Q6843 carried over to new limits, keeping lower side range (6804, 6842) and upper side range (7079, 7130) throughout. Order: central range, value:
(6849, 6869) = 0.05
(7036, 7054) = 0.08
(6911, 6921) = -0.10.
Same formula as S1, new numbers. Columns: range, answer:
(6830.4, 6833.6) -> 7.29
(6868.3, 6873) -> 8.39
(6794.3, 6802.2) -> 7.83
